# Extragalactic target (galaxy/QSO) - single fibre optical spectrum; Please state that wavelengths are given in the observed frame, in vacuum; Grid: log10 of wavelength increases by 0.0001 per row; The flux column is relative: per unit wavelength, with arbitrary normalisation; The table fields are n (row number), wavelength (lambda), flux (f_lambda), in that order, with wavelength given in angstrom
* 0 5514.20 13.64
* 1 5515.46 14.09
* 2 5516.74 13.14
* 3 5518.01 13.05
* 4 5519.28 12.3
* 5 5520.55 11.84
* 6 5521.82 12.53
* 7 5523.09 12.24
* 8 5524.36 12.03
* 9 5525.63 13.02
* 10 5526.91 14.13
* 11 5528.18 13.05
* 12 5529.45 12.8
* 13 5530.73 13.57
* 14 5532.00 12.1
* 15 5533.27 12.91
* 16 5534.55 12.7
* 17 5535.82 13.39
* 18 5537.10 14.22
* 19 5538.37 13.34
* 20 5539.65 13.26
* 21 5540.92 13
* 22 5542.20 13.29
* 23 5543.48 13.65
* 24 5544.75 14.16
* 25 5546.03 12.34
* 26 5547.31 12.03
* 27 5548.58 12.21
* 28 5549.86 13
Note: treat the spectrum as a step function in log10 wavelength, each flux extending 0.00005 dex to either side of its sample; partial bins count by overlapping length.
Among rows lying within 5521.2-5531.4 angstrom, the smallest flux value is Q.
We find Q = 12.03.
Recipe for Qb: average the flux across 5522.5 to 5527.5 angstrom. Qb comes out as 12.8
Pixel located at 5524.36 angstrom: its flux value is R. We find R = 12.03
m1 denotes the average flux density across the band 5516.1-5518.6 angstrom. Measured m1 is 13.1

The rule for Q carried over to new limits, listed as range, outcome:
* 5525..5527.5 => 13.02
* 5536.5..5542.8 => 13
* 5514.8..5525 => 11.84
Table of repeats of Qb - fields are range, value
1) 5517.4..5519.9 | 12.7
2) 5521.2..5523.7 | 12.4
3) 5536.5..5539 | 13.8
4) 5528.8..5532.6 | 12.8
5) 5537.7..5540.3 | 13.3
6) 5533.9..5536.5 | 13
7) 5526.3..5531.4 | 13.4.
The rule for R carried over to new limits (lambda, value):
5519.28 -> 12.3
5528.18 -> 13.05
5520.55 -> 11.84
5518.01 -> 13.05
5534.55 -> 12.7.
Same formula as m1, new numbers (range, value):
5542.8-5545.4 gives 13.9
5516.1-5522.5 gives 12.6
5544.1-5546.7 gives 13.2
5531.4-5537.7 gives 13.1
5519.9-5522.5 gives 12.2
